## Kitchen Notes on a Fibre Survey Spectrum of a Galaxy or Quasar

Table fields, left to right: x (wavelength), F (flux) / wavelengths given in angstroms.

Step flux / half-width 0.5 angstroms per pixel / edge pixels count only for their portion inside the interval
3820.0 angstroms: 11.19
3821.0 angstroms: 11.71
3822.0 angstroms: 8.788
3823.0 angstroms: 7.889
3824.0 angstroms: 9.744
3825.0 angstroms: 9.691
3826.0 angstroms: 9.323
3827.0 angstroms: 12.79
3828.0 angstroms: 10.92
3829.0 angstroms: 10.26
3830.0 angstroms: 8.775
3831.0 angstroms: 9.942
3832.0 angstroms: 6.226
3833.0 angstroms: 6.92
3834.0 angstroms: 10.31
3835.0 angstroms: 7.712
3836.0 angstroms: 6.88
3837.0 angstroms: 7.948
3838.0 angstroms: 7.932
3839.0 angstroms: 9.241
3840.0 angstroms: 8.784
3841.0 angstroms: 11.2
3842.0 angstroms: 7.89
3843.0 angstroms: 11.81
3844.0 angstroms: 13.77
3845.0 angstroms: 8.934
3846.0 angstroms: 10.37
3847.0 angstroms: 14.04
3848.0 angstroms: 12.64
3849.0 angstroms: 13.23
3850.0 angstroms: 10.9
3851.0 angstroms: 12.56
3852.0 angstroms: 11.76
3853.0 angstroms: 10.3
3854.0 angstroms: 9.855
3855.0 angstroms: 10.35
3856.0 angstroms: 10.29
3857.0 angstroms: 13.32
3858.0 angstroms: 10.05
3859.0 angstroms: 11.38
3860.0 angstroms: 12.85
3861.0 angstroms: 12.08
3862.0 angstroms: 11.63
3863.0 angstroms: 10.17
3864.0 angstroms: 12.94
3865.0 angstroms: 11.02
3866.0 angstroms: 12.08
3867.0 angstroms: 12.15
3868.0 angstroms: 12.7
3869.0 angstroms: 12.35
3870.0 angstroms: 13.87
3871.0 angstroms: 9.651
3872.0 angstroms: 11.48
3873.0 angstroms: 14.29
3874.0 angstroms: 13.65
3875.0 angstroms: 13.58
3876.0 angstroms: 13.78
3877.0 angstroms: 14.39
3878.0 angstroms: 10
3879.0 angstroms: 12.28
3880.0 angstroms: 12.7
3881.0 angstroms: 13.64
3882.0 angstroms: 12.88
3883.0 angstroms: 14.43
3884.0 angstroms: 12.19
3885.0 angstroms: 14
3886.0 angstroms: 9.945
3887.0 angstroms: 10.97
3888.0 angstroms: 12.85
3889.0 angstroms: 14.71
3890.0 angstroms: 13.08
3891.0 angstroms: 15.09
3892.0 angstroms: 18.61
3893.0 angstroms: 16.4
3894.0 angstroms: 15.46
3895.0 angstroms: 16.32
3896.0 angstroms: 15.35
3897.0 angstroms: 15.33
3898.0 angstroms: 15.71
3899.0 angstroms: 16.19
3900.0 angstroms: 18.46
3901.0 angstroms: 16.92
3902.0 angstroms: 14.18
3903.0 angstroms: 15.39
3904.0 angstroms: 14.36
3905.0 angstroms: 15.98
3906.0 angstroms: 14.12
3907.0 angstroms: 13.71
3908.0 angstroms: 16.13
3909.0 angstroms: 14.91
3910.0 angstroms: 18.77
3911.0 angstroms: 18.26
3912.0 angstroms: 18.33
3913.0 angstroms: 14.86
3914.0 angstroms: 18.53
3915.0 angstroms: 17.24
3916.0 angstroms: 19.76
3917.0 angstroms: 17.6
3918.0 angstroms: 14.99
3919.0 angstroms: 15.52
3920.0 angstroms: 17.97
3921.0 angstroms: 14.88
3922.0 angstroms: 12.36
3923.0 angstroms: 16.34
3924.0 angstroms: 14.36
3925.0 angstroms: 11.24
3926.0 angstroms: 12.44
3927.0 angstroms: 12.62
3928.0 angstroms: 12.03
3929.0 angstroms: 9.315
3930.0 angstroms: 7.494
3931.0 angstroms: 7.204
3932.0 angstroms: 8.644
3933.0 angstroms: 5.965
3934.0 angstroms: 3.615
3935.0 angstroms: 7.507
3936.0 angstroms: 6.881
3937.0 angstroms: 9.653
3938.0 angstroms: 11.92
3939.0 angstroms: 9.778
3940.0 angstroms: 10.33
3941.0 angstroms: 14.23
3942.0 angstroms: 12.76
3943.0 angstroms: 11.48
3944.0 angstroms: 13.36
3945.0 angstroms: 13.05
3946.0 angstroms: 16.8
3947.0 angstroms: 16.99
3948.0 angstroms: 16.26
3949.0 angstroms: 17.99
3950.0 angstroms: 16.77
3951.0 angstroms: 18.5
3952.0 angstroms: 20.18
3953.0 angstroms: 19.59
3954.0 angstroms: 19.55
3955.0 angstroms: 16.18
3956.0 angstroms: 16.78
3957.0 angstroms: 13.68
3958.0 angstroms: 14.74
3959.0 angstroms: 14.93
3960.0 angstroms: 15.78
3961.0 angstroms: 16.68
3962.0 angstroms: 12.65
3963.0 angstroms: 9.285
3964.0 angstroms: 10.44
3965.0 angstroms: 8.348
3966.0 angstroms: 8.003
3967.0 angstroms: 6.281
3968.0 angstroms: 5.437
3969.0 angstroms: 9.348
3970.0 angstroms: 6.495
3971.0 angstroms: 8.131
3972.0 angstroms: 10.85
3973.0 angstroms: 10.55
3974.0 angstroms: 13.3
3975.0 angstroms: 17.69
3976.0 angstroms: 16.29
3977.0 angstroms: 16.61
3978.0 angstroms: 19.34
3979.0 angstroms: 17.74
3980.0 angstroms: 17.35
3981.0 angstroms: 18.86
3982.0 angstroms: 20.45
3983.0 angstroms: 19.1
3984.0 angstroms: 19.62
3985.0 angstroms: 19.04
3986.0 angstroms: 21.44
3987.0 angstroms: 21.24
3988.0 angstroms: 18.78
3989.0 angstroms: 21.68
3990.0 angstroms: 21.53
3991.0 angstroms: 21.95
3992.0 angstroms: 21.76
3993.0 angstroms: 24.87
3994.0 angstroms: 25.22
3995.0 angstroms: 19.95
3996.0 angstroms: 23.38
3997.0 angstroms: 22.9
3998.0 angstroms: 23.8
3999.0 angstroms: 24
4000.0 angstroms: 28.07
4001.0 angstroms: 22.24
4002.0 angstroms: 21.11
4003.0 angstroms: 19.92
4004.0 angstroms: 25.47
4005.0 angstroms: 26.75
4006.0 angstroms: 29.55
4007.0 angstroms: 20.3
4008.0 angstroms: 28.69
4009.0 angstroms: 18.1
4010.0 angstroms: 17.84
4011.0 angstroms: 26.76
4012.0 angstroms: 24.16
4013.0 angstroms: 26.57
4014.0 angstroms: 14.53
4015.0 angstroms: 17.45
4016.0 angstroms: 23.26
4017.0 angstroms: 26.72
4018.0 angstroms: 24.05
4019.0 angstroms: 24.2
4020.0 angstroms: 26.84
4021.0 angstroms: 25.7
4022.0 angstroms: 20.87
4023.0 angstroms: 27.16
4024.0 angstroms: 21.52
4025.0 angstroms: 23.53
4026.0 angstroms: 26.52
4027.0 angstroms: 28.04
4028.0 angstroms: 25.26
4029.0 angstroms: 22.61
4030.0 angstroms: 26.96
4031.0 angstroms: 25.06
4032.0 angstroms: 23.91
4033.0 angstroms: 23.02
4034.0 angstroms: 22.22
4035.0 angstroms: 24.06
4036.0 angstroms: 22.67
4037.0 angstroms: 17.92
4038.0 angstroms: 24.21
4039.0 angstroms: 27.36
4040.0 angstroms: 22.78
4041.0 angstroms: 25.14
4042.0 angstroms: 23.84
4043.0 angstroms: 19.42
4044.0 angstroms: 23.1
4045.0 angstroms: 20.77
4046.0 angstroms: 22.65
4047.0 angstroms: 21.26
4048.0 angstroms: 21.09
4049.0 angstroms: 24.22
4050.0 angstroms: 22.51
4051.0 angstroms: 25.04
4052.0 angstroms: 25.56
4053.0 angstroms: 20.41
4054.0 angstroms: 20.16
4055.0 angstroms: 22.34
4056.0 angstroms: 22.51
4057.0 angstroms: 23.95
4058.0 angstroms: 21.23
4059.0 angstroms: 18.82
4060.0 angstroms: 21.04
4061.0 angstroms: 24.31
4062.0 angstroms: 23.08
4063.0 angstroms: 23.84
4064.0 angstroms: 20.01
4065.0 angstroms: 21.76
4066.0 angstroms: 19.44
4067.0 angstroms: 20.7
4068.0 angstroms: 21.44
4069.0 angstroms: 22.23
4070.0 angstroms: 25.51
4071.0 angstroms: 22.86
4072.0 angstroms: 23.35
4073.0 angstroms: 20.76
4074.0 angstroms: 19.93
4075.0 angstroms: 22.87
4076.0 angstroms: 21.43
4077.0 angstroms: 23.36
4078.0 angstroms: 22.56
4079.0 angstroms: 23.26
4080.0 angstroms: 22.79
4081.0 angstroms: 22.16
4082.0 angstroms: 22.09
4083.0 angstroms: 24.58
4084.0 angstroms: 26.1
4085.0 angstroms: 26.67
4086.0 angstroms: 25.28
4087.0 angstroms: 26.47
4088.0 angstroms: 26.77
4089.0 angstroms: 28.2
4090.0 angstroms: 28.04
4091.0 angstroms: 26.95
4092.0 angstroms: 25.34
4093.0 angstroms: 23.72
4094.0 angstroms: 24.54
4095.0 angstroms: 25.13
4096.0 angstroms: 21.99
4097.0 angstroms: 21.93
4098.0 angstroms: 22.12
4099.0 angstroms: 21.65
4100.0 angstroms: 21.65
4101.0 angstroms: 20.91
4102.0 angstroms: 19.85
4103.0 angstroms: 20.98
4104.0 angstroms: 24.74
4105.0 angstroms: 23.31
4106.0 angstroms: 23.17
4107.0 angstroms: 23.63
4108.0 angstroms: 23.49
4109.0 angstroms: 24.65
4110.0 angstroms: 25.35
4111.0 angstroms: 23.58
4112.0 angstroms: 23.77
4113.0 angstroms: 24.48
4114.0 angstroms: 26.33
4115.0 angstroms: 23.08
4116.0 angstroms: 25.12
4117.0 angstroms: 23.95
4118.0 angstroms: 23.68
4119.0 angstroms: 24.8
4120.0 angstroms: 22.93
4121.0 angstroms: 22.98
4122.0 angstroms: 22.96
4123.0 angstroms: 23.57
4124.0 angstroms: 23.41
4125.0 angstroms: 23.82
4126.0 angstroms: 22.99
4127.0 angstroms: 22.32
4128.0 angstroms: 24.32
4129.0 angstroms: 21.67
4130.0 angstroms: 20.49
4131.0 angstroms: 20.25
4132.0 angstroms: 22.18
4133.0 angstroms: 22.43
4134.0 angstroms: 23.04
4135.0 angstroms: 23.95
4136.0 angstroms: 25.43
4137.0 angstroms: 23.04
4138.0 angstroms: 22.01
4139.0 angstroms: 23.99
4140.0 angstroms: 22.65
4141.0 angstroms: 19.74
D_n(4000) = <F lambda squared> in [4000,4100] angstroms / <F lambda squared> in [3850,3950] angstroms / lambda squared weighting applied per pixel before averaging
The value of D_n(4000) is 1.9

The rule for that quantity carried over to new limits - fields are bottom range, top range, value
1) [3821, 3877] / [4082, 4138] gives 2.49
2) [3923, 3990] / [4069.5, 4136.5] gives 1.84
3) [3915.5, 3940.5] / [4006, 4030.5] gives 2.14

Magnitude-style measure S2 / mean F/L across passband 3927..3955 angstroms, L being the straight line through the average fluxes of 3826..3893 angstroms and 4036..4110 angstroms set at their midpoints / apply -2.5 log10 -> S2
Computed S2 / 0.26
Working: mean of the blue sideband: 11.6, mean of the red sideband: 23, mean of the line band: 12.6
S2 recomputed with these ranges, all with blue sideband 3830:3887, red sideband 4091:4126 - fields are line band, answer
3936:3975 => 0.217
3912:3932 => 0.023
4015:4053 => -0.194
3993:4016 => -0.247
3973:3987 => -0.051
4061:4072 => -0.041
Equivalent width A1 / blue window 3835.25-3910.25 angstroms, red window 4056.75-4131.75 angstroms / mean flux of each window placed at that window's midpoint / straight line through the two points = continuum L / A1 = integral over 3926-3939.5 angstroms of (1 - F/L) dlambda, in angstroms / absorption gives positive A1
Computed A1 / 5.9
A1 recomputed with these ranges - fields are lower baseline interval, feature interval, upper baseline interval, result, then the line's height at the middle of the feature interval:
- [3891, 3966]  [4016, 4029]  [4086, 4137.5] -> -4.0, 19.1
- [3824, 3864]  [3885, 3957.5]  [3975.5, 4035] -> 7.8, 16.2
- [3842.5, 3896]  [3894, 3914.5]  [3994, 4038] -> -1.2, 15.2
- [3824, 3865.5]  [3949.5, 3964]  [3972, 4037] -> 2.1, 18.6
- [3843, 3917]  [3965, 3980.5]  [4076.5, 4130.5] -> 5.0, 17.9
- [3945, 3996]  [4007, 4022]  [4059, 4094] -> -2.9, 19.2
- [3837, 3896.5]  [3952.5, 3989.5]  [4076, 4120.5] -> 5.6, 17.5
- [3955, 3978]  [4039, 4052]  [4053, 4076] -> -1.9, 20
